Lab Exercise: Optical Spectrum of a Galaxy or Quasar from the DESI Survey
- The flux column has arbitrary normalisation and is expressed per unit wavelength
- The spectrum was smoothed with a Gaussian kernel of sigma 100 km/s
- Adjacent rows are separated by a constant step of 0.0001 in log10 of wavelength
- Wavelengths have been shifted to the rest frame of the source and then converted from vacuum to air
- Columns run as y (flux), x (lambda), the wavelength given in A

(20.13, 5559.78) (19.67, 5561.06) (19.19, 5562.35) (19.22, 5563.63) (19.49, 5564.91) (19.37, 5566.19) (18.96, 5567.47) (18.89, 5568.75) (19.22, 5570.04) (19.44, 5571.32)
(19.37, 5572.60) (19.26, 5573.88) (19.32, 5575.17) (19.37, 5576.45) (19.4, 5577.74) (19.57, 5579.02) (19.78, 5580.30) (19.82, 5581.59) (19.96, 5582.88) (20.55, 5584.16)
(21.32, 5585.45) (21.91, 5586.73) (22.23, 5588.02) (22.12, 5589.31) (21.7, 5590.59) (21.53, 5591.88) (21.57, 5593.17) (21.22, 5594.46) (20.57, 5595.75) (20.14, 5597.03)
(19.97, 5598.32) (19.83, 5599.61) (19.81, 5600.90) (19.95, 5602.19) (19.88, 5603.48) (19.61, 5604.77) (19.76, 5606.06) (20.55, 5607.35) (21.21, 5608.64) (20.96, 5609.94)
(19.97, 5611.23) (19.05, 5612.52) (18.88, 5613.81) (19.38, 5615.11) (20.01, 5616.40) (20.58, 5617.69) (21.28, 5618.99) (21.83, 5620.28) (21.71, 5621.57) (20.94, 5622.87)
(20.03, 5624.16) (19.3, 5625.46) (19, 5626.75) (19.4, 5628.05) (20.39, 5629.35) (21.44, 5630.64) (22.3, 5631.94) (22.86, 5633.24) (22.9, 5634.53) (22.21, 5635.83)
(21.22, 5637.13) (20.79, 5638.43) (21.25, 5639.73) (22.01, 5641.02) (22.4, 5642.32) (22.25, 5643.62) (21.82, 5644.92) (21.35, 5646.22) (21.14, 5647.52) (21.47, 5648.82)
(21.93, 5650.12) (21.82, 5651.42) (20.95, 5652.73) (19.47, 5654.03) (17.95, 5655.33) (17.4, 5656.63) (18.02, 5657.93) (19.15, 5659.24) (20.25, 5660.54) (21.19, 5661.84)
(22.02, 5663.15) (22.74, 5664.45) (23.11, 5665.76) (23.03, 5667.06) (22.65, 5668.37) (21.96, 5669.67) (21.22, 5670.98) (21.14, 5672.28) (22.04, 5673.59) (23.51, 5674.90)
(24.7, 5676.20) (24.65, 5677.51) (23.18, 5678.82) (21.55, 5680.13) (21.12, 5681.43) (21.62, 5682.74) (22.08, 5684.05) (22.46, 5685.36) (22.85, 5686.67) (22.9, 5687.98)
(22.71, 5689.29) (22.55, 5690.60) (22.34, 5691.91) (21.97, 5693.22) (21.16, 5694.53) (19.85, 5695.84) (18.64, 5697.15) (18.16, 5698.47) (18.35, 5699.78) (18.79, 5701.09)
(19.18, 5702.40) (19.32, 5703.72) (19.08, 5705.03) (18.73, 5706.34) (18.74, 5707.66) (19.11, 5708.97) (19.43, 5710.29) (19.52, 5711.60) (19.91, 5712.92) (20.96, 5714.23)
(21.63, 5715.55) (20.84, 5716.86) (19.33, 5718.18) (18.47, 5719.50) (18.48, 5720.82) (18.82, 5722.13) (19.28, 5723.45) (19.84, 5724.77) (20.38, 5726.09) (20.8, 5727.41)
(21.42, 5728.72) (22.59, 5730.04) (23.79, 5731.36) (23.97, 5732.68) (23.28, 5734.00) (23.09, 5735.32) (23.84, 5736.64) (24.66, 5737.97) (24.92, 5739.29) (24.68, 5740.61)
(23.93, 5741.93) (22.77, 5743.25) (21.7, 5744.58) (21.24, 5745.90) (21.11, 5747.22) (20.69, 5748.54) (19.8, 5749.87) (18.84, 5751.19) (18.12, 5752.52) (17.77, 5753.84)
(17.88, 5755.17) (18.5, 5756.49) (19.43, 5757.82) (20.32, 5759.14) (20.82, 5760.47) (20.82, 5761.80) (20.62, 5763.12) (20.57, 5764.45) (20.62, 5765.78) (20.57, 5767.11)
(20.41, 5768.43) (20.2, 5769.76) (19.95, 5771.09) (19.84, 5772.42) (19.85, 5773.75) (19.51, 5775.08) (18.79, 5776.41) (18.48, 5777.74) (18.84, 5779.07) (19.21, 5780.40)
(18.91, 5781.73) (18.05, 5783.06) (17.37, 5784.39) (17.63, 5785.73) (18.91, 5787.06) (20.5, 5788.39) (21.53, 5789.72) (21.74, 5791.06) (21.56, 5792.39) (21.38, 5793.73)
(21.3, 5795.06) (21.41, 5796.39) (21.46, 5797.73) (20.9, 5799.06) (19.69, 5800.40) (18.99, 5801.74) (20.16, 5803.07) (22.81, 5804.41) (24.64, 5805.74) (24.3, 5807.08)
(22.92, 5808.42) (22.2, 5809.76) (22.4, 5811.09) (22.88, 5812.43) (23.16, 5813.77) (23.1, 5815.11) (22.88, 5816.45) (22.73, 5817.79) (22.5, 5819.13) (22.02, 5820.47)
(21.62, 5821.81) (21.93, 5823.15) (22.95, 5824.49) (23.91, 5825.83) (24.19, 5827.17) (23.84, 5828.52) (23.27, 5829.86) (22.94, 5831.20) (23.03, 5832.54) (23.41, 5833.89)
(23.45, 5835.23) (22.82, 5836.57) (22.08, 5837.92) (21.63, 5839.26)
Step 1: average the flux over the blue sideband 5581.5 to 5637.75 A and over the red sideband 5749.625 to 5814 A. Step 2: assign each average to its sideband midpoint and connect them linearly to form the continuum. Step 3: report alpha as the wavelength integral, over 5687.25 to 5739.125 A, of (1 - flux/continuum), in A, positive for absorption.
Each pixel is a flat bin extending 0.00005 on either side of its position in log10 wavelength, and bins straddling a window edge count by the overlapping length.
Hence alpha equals -0.6 A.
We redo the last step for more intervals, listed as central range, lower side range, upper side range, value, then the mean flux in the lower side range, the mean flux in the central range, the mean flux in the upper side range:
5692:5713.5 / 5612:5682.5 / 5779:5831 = 1.92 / 21.2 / 19.4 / 21.6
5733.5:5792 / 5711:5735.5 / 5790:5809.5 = 2.17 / 20.8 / 20.5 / 21.7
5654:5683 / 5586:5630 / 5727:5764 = -0.81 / 20.5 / 21.5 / 21.5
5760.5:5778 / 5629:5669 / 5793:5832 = 1.58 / 21.3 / 20.1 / 22.4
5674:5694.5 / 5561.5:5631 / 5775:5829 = -1.96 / 20.2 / 22.6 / 21.3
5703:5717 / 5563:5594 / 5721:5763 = 0.87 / 20.1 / 19.7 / 21.2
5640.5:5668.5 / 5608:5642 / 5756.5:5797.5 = -0.56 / 20.8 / 21.1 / 20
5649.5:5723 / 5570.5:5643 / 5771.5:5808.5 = -1.12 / 20.6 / 20.8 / 20.3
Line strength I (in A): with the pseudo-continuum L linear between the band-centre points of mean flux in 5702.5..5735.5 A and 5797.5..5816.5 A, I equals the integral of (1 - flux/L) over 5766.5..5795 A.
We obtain 2.5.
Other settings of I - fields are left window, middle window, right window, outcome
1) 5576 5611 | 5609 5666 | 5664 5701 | 1.05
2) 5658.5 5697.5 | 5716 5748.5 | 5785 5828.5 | 0.29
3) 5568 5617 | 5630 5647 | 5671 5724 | -1.23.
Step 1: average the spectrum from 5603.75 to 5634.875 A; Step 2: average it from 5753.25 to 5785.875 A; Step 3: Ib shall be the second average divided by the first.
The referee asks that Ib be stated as 0.95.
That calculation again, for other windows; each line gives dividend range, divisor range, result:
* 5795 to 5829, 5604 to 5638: 1.08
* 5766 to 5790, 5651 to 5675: 0.92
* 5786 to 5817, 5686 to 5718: 1.07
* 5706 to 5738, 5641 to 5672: 0.98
